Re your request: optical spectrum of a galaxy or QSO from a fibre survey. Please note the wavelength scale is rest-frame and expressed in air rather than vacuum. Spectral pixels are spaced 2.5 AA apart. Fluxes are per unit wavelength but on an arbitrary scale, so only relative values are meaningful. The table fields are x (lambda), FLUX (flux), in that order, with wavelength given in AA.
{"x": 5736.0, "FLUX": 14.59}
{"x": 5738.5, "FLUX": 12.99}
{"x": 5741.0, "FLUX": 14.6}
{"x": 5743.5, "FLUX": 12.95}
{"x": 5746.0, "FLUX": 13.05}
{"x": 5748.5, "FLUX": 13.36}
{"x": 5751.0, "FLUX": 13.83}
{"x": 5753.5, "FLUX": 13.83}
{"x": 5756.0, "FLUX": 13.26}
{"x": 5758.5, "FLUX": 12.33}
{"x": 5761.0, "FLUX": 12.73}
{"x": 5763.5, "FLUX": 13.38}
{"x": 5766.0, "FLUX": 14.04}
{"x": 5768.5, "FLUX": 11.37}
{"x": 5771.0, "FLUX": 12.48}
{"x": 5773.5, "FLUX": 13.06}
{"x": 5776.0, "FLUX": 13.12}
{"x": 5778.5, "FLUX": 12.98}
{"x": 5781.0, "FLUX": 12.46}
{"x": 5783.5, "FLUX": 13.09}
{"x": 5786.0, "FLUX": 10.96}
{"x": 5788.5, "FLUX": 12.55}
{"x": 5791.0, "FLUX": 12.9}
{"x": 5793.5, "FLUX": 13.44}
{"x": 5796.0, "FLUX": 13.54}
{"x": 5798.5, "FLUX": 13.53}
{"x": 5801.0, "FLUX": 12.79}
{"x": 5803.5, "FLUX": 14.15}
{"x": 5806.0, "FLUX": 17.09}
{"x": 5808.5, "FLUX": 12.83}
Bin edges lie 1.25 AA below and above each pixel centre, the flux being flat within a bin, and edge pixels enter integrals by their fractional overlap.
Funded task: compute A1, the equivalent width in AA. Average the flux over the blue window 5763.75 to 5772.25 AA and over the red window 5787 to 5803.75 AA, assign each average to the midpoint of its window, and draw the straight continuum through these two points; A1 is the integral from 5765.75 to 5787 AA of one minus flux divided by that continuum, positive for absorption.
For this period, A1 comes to 0.5 AA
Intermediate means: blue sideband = 12.7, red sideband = 13.2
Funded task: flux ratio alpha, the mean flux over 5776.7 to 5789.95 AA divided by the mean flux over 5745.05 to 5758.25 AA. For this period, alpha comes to 0.9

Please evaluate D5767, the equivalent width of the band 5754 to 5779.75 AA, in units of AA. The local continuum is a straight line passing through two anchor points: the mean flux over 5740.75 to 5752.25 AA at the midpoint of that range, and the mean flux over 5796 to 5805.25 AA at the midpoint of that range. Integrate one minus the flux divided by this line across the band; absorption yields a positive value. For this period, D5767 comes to 1.2 AA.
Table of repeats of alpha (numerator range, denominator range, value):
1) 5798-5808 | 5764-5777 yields 1.12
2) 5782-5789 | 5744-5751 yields 0.92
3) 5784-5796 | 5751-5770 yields 0.97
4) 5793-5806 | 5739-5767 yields 1.03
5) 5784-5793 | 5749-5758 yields 0.91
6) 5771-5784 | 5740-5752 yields 0.95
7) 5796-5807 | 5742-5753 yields 1.07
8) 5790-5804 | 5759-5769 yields 1.03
